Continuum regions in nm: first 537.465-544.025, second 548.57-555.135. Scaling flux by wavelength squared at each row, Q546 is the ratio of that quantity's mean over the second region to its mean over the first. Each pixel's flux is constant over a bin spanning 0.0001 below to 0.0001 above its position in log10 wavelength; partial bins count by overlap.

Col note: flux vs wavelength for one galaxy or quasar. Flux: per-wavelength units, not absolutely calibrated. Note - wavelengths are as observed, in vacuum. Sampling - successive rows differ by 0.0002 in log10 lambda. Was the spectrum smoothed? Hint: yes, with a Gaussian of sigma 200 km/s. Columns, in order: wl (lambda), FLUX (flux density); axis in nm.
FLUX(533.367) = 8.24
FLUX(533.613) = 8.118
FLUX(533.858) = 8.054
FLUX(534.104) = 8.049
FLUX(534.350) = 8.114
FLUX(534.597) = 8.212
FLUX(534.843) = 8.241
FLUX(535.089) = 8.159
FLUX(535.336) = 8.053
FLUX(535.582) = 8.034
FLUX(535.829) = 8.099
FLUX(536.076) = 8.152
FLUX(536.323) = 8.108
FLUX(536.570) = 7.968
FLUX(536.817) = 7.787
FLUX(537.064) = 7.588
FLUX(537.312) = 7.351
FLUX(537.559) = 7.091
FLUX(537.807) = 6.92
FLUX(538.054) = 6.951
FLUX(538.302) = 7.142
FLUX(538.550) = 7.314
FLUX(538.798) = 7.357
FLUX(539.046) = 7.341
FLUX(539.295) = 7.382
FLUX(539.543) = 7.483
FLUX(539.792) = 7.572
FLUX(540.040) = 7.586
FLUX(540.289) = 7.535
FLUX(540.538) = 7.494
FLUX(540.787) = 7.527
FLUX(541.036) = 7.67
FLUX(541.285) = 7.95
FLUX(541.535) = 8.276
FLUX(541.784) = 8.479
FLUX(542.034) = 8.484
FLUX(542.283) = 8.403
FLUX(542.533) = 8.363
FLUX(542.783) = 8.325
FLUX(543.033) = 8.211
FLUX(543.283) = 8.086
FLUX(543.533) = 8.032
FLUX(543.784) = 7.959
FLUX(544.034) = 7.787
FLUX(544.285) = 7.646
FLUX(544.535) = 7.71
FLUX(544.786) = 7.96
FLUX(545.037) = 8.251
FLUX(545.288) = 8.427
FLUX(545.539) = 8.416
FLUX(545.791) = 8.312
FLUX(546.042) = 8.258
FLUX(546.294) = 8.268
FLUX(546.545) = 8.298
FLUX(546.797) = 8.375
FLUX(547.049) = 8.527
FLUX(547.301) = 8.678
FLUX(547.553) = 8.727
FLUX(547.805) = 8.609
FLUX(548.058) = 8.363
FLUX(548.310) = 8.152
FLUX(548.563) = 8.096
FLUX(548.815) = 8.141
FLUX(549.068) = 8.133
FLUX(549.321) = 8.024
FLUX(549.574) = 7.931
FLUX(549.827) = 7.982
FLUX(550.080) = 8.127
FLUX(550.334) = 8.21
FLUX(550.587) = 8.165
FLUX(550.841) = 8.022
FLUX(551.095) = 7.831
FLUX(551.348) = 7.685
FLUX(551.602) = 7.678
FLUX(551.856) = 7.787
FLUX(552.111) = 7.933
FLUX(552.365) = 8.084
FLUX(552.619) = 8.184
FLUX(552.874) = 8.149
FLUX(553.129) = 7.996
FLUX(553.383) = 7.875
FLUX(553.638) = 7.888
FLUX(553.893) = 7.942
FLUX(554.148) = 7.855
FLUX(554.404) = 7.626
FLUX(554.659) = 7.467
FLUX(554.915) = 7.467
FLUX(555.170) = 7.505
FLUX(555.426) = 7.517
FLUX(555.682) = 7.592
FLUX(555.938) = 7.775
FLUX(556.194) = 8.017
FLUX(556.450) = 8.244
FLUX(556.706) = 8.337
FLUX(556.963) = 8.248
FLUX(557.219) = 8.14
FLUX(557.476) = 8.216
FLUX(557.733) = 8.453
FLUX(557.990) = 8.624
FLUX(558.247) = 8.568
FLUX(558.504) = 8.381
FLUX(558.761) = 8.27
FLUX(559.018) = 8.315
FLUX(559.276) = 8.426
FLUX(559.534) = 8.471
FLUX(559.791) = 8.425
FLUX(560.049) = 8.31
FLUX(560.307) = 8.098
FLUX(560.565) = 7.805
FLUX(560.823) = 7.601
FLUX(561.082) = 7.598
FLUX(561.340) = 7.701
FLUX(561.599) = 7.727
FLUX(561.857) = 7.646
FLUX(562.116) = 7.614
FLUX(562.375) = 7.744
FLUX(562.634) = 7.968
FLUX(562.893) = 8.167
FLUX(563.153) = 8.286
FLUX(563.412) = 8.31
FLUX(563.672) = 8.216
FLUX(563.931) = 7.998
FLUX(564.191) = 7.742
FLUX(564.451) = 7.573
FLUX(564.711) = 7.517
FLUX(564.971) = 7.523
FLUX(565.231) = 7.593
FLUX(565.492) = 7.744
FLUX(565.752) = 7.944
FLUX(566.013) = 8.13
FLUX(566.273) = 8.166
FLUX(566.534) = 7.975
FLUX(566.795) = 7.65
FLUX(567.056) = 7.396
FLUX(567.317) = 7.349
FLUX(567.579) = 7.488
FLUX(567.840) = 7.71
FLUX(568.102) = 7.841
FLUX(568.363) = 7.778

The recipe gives 1.07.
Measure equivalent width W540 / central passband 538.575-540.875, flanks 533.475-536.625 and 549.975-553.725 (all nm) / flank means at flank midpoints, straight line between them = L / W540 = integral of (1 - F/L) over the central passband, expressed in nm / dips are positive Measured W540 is 0.172 nm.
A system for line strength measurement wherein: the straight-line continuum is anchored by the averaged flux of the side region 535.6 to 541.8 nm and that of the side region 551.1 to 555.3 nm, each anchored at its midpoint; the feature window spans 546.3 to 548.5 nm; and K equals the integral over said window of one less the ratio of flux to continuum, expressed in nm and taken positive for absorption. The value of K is -0.203 nm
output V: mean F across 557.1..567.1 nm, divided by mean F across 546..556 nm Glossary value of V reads 1.0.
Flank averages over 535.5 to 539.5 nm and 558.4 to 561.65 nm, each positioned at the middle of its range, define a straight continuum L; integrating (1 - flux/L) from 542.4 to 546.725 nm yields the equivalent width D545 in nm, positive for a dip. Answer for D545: -0.24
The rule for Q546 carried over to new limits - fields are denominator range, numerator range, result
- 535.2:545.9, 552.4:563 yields 1.09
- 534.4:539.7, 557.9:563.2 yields 1.15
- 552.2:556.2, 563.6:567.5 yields 1.04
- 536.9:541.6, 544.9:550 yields 1.15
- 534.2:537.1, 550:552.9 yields 1.05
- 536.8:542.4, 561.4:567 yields 1.13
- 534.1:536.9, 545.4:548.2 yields 1.09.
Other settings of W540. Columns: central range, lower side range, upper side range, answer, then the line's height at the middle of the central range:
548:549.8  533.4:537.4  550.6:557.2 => -0.04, 7.92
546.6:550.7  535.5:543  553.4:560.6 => -0.18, 7.91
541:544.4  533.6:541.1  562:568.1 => -0.19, 7.71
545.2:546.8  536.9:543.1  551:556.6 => -0.12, 7.74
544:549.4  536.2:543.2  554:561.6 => -0.28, 7.83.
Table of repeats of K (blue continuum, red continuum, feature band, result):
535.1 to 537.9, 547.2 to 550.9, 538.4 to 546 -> 0.06 nm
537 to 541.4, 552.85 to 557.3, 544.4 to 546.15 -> -0.14 nm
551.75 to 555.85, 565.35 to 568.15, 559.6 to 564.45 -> -0.10 nm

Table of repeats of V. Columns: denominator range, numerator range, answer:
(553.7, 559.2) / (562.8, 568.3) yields 0.97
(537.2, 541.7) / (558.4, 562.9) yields 1.07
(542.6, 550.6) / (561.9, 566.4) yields 0.96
